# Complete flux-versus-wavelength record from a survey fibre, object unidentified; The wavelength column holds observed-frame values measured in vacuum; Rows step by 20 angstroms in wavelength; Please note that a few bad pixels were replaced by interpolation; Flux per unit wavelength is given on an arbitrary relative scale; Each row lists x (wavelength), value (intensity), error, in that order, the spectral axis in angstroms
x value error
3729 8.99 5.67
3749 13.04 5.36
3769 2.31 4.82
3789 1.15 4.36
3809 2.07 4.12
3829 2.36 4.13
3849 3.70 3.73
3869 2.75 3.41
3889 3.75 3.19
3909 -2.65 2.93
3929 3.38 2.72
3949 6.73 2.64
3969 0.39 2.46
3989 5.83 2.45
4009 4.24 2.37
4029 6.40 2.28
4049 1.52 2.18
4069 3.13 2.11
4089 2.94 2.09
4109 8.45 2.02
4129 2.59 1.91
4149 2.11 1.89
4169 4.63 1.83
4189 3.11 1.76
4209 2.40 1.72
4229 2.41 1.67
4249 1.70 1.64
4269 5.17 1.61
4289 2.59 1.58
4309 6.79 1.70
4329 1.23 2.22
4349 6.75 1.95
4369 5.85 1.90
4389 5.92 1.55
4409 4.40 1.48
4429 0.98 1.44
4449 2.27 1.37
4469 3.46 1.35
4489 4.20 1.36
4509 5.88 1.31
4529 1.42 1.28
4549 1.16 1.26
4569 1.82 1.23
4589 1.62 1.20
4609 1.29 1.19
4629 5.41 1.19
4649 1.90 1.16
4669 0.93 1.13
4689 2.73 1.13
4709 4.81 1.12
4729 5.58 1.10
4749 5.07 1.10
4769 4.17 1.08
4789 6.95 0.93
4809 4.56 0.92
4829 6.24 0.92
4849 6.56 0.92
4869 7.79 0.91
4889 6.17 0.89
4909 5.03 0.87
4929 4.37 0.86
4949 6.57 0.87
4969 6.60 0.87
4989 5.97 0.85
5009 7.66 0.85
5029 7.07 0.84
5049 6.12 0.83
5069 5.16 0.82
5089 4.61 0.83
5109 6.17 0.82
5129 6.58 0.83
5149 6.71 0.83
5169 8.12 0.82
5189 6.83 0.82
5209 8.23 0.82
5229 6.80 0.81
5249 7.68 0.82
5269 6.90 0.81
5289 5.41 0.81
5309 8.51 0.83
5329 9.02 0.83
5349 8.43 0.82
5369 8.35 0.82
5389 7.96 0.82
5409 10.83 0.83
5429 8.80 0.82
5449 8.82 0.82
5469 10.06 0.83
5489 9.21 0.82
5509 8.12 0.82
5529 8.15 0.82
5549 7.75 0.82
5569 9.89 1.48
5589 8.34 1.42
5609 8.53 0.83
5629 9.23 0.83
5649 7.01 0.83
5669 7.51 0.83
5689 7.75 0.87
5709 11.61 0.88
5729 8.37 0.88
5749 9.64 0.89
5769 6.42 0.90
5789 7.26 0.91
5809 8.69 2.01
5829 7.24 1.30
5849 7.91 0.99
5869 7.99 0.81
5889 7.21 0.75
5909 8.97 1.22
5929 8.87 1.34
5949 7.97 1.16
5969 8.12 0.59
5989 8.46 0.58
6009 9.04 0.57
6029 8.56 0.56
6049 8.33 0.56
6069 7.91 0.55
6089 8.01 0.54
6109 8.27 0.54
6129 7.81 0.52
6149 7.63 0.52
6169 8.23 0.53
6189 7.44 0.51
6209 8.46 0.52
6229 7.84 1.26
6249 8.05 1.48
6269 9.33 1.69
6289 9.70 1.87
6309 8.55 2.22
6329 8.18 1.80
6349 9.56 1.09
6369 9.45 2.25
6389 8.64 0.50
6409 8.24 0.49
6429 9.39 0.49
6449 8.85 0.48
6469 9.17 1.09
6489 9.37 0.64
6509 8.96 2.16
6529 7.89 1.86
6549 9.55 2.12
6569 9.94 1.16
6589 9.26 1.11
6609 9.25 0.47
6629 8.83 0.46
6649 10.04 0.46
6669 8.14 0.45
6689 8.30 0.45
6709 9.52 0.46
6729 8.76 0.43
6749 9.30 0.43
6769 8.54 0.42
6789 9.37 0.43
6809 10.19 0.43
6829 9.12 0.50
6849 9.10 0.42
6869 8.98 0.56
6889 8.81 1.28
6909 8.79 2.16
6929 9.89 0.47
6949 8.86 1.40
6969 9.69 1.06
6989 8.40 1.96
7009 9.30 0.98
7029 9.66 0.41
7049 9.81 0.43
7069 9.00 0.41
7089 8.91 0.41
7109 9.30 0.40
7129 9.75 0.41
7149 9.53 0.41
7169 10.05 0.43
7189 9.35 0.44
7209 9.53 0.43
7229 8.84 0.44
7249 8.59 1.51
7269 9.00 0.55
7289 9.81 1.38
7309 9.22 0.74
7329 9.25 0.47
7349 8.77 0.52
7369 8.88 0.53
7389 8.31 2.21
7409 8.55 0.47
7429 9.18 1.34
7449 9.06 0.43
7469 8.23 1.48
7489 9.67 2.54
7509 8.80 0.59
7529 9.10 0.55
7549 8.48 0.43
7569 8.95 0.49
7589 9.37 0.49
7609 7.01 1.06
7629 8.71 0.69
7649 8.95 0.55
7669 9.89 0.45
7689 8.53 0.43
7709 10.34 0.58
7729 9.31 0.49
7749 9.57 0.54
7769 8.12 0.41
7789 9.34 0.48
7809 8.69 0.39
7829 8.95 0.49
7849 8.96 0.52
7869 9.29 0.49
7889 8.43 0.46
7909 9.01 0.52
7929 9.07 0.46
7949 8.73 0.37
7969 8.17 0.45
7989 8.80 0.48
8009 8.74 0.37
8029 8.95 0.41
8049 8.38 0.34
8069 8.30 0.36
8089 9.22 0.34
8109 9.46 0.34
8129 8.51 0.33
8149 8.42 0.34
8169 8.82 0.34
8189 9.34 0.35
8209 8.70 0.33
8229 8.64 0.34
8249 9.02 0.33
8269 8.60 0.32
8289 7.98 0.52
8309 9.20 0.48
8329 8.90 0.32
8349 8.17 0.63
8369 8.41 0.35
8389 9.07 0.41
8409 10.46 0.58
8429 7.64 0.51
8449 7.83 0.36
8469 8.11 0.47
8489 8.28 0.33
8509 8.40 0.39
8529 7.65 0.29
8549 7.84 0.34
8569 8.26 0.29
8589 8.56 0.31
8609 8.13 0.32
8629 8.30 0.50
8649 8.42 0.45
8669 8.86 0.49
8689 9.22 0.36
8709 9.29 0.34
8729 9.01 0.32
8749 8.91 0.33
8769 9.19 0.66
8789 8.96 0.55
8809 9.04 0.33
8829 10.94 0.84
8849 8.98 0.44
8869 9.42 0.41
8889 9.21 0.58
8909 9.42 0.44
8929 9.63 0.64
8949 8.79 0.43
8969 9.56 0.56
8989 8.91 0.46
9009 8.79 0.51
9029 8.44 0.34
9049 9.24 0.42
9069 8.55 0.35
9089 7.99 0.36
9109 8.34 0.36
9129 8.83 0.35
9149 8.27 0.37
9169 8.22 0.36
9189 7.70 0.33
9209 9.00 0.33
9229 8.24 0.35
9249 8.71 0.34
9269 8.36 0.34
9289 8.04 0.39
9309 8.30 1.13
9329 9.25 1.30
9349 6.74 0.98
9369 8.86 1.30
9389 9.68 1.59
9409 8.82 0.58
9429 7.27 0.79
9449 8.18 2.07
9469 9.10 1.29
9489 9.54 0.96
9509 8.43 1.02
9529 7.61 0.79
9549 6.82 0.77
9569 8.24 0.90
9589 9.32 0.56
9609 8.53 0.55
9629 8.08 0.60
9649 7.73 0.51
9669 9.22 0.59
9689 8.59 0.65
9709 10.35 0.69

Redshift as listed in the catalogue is 0.185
